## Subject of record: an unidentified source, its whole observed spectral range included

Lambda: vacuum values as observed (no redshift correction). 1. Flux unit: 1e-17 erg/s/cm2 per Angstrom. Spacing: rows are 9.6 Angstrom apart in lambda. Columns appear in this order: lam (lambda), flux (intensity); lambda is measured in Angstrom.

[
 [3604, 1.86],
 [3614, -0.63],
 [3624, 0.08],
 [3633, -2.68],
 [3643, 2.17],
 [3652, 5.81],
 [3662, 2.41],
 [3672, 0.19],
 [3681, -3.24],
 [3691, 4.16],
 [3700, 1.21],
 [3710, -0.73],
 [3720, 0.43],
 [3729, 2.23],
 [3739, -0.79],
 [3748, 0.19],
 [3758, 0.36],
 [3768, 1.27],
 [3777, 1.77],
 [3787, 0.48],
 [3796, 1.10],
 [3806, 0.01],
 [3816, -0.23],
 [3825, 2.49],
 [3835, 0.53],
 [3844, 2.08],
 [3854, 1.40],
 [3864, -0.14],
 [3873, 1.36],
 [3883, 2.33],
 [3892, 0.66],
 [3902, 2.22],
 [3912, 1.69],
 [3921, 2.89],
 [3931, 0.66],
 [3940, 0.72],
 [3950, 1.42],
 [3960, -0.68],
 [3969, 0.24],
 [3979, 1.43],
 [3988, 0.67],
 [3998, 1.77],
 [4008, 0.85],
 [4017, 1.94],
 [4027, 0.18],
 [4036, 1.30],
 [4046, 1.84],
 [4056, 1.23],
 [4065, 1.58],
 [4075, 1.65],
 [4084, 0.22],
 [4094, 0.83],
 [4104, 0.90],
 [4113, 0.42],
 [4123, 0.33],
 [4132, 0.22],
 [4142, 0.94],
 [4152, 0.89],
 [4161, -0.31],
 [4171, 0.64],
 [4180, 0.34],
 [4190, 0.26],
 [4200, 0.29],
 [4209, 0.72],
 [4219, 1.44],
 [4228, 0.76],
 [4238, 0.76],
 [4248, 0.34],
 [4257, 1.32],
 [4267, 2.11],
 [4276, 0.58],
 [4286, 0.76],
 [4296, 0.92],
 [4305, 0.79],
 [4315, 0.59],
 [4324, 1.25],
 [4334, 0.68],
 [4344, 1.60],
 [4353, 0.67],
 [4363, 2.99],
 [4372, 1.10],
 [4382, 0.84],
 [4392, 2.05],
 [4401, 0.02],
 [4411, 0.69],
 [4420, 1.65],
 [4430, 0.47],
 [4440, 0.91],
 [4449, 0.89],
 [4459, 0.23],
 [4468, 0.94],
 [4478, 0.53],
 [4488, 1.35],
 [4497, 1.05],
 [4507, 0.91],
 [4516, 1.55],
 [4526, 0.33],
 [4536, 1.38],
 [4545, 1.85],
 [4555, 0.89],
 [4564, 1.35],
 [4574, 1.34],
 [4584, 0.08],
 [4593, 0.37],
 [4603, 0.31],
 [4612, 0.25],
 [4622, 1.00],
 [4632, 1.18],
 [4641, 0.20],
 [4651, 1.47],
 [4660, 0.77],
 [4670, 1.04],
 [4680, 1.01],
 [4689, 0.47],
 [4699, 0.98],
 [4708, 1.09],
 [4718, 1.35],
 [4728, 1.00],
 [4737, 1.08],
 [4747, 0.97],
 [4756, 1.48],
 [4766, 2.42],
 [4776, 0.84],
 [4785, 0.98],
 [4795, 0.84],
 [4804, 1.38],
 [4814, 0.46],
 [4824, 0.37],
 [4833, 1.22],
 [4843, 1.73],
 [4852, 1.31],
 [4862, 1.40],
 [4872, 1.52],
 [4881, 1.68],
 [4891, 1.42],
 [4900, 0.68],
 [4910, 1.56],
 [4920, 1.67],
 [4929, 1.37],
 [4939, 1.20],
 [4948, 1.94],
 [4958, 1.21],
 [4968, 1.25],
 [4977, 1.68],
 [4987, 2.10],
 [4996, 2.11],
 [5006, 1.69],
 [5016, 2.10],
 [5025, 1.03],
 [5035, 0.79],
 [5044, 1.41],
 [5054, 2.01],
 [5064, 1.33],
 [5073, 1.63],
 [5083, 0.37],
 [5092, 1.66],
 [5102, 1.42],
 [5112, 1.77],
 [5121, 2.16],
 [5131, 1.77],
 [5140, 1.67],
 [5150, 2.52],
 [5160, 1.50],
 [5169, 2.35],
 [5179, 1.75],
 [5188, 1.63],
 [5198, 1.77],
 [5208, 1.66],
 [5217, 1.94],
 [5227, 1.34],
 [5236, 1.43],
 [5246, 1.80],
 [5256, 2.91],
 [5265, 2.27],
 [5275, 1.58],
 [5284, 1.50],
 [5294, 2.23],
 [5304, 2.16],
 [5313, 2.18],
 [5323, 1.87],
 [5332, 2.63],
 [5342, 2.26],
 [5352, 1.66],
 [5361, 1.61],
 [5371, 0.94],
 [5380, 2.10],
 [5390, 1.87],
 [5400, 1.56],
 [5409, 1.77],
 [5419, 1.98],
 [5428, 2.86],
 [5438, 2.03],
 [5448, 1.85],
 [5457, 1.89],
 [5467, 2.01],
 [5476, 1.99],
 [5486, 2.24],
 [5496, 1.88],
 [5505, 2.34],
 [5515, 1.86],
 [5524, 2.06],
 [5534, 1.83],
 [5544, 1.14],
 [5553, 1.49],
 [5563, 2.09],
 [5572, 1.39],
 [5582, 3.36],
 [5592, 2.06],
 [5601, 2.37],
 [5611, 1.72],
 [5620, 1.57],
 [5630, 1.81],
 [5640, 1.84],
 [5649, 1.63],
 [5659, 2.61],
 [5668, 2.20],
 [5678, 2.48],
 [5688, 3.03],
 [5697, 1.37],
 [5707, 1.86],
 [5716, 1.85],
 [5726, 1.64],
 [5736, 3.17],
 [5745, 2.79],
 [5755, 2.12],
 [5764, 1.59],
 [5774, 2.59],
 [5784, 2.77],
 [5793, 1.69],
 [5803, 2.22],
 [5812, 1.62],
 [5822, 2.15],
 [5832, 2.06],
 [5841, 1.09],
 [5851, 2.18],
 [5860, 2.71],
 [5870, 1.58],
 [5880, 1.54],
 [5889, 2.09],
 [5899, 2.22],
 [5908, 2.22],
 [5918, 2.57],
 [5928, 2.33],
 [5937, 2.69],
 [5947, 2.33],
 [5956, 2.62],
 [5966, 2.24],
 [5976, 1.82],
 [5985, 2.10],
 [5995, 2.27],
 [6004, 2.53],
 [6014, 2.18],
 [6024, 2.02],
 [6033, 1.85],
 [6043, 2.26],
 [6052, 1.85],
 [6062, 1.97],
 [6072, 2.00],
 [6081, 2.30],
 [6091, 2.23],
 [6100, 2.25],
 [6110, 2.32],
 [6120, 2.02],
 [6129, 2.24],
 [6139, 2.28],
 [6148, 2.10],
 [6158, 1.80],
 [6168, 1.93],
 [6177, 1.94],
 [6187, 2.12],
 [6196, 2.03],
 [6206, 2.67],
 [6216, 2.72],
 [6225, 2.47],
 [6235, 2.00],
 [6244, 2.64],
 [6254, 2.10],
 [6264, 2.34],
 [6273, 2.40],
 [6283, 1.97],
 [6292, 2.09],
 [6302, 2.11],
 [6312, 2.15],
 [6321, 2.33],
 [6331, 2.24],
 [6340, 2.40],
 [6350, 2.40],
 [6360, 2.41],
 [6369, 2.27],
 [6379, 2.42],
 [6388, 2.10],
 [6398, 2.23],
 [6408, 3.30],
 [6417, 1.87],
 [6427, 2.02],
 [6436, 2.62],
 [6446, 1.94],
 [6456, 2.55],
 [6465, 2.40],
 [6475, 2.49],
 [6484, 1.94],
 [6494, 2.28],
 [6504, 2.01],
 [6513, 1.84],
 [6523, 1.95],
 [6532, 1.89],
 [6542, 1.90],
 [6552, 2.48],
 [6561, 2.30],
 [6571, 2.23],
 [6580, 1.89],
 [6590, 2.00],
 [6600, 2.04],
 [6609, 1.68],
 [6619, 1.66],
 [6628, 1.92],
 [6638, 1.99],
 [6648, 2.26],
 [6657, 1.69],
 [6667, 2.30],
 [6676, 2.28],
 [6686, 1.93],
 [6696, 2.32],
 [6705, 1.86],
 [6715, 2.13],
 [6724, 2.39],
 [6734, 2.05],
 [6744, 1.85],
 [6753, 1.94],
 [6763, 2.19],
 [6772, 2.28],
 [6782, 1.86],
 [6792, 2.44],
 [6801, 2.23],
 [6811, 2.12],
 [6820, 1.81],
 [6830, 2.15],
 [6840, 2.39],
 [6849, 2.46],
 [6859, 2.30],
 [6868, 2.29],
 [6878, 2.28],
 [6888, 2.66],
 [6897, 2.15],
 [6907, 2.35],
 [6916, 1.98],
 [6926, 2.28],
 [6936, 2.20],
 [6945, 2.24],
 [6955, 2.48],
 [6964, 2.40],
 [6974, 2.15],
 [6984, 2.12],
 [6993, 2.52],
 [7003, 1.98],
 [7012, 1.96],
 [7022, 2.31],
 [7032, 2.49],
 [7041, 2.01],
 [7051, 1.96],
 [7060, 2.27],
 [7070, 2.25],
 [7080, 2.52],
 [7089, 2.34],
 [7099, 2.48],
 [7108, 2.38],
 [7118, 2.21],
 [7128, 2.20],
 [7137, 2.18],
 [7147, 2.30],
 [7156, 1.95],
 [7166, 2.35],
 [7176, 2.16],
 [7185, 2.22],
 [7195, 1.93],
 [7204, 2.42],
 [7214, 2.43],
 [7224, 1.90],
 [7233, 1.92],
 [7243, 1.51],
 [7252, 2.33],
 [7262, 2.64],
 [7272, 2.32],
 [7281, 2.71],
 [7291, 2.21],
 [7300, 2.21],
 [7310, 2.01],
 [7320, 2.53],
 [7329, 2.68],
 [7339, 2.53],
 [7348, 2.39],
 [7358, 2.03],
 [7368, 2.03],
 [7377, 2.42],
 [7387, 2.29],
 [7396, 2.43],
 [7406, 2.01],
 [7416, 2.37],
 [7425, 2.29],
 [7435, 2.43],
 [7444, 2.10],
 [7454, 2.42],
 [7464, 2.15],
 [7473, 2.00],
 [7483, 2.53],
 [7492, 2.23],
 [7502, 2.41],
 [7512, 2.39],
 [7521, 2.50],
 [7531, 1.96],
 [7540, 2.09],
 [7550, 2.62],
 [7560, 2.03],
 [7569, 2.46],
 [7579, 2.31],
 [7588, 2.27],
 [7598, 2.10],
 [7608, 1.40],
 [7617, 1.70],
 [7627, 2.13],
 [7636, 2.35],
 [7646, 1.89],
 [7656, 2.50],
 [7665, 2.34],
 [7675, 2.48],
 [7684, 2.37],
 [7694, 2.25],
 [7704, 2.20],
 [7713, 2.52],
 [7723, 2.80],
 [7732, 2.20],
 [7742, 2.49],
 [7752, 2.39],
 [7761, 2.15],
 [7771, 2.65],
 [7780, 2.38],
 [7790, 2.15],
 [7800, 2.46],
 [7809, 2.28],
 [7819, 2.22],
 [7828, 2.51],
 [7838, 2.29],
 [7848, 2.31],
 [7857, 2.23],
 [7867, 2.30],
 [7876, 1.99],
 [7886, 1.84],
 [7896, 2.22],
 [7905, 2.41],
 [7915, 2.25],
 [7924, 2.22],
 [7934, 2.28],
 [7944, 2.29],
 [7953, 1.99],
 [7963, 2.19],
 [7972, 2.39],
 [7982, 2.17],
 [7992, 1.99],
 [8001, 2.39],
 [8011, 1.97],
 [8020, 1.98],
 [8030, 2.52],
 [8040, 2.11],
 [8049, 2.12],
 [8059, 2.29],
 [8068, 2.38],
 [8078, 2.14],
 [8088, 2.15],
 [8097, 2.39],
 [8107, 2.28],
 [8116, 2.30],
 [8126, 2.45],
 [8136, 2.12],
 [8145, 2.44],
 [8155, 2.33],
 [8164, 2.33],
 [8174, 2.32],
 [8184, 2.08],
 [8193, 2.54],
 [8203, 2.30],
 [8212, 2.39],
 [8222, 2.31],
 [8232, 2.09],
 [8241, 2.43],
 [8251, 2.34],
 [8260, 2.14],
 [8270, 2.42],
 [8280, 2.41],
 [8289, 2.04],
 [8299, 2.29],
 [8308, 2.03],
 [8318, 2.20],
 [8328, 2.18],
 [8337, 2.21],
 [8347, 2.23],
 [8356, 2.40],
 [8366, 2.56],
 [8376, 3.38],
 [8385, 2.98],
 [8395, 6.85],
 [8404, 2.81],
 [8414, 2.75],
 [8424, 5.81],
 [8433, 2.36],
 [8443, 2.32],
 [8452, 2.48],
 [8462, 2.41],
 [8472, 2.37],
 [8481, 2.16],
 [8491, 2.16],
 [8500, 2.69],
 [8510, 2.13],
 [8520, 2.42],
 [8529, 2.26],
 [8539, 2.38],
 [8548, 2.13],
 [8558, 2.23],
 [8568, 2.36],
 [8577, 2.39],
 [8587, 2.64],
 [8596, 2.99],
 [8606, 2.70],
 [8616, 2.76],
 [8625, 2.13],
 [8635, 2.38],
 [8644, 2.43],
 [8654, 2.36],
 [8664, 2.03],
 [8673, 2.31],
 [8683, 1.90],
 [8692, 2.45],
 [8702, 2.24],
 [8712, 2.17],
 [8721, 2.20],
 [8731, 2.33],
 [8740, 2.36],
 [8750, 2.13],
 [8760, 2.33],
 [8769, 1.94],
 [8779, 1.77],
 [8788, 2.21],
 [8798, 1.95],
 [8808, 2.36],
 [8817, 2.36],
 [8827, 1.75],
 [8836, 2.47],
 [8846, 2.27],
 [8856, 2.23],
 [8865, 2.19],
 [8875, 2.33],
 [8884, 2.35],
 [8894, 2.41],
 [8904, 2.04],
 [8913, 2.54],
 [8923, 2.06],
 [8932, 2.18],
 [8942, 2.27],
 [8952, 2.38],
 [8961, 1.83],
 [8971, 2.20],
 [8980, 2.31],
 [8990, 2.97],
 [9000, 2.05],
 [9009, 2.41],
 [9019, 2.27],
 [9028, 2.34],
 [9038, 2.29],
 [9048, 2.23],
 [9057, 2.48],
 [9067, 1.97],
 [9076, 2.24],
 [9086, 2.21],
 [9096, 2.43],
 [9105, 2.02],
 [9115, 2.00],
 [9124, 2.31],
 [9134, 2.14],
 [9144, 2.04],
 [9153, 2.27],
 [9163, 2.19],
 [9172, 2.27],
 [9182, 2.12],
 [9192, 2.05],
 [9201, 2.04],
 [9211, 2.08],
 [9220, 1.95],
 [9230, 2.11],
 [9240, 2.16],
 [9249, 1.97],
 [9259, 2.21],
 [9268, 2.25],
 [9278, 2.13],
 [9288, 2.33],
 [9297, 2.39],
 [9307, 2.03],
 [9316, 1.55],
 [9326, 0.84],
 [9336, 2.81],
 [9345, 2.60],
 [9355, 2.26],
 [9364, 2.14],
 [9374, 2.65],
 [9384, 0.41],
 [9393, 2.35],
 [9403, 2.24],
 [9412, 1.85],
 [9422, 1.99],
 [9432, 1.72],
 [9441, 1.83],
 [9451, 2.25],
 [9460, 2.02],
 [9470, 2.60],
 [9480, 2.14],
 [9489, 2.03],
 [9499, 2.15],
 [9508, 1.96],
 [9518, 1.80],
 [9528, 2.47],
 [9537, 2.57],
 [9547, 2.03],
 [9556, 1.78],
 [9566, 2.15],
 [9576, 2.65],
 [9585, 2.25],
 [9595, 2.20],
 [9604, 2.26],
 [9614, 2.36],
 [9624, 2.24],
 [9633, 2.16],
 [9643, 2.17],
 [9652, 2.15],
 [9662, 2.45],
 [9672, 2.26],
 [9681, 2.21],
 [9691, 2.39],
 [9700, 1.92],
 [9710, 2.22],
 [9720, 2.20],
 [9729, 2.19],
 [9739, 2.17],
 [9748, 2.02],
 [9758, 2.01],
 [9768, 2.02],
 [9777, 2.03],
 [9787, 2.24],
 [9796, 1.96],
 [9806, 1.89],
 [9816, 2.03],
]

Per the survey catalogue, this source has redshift 0.28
